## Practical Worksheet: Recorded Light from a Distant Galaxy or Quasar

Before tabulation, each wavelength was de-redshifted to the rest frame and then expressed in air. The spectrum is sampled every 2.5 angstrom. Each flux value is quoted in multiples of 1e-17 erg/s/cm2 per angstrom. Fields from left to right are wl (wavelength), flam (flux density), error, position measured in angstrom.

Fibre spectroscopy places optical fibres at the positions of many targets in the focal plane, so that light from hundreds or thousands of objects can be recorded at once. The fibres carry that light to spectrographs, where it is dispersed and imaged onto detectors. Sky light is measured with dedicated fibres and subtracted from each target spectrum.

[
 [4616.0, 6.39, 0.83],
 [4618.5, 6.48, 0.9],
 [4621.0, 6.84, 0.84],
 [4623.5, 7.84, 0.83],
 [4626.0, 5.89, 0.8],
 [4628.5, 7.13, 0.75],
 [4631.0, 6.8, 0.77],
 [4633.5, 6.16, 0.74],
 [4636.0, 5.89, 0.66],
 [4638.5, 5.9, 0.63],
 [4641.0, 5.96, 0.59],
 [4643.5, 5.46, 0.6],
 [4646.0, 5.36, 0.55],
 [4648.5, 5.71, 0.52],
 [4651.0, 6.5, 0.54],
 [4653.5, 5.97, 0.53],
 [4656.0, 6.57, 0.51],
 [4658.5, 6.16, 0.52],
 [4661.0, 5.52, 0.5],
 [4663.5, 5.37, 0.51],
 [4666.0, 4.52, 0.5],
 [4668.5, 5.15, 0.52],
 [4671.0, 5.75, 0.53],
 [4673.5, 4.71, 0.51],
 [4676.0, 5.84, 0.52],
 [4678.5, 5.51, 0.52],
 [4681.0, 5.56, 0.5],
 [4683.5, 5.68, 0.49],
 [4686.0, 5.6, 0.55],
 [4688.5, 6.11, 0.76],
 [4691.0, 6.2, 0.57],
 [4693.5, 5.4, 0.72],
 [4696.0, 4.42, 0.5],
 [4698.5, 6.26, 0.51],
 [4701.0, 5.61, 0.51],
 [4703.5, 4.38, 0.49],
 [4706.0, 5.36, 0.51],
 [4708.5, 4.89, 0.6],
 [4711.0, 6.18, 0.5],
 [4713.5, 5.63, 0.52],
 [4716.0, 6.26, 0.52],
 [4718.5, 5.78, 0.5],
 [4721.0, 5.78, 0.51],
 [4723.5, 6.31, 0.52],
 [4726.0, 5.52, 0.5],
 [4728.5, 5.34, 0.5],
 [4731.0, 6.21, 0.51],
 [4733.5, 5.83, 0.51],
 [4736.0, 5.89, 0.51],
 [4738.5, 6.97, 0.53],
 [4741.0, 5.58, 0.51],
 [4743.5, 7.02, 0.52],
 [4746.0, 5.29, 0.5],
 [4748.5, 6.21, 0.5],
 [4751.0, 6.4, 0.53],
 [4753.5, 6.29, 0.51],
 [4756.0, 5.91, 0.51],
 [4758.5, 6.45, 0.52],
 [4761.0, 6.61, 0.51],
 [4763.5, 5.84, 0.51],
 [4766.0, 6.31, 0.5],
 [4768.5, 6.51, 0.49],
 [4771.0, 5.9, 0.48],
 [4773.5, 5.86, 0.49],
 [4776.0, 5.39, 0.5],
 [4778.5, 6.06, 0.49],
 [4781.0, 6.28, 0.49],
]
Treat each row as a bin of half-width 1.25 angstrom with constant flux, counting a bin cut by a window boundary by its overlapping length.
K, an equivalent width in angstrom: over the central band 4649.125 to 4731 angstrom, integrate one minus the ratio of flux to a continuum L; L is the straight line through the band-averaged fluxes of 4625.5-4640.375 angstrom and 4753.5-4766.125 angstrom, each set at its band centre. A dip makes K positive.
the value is 8.3 angstrom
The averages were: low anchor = 6.3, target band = 5.63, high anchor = 6.22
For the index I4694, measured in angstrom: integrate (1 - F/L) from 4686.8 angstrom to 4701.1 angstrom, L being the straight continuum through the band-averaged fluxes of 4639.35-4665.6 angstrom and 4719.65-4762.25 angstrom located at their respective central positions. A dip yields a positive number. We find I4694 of 0.7 angstrom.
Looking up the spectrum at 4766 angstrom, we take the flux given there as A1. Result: 6.31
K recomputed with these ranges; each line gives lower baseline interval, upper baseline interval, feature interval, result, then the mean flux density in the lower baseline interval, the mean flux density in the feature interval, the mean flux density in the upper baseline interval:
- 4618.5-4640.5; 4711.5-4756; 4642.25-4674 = 3.8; 6.53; 5.62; 6.02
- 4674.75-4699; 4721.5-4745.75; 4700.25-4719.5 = 1.1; 5.64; 5.51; 6.03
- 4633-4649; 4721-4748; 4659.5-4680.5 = 1.9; 5.76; 5.32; 5.99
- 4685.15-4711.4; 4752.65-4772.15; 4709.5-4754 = -1.2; 5.47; 6.02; 6.23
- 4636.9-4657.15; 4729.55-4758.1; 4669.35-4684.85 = 1.3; 5.92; 5.5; 6.15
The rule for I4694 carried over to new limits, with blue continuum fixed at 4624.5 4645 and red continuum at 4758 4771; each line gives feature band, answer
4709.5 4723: 0.68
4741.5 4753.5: 0.16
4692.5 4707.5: 2.40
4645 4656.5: 0.33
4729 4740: 0.20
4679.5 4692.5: 0.83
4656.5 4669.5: 1.62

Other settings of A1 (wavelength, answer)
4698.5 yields 6.26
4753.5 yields 6.29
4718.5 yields 5.78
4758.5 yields 6.45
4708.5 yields 4.89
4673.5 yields 4.71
